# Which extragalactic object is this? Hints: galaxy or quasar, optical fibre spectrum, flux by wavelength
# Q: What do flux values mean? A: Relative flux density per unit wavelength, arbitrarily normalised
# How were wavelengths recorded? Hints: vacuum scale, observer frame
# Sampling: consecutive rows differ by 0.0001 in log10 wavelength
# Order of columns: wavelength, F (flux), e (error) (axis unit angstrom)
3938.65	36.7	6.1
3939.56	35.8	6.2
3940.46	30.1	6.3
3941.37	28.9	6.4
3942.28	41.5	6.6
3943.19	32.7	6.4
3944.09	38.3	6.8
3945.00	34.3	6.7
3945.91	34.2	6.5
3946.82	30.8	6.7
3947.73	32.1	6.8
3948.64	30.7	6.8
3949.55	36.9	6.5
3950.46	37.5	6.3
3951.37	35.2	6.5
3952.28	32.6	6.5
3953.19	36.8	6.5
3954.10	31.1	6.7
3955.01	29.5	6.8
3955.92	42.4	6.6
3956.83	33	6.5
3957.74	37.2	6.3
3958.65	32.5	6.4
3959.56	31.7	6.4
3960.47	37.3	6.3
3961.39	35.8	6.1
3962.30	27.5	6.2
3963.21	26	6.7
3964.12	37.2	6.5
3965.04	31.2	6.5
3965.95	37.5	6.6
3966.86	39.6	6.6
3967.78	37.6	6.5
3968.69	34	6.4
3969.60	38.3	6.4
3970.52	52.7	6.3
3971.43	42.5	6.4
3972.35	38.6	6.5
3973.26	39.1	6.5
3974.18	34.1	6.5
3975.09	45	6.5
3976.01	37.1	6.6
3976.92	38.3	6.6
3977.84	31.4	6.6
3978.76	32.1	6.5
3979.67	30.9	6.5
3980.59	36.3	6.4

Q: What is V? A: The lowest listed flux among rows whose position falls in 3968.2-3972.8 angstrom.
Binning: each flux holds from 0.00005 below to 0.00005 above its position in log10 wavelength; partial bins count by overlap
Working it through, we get 34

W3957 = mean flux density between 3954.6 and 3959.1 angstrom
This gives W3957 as 35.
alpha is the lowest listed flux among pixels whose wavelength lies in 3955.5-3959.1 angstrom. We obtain 32.5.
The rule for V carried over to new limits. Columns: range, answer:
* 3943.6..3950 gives 30.7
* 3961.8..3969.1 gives 26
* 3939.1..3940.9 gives 30.1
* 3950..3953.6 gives 32.6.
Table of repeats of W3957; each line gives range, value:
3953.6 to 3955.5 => 30.7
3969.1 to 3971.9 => 44.3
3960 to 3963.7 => 31.7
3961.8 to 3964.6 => 30.3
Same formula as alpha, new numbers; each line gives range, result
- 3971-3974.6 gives 34.1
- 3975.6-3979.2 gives 31.4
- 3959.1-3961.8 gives 31.7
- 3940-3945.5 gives 28.9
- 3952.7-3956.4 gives 29.5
